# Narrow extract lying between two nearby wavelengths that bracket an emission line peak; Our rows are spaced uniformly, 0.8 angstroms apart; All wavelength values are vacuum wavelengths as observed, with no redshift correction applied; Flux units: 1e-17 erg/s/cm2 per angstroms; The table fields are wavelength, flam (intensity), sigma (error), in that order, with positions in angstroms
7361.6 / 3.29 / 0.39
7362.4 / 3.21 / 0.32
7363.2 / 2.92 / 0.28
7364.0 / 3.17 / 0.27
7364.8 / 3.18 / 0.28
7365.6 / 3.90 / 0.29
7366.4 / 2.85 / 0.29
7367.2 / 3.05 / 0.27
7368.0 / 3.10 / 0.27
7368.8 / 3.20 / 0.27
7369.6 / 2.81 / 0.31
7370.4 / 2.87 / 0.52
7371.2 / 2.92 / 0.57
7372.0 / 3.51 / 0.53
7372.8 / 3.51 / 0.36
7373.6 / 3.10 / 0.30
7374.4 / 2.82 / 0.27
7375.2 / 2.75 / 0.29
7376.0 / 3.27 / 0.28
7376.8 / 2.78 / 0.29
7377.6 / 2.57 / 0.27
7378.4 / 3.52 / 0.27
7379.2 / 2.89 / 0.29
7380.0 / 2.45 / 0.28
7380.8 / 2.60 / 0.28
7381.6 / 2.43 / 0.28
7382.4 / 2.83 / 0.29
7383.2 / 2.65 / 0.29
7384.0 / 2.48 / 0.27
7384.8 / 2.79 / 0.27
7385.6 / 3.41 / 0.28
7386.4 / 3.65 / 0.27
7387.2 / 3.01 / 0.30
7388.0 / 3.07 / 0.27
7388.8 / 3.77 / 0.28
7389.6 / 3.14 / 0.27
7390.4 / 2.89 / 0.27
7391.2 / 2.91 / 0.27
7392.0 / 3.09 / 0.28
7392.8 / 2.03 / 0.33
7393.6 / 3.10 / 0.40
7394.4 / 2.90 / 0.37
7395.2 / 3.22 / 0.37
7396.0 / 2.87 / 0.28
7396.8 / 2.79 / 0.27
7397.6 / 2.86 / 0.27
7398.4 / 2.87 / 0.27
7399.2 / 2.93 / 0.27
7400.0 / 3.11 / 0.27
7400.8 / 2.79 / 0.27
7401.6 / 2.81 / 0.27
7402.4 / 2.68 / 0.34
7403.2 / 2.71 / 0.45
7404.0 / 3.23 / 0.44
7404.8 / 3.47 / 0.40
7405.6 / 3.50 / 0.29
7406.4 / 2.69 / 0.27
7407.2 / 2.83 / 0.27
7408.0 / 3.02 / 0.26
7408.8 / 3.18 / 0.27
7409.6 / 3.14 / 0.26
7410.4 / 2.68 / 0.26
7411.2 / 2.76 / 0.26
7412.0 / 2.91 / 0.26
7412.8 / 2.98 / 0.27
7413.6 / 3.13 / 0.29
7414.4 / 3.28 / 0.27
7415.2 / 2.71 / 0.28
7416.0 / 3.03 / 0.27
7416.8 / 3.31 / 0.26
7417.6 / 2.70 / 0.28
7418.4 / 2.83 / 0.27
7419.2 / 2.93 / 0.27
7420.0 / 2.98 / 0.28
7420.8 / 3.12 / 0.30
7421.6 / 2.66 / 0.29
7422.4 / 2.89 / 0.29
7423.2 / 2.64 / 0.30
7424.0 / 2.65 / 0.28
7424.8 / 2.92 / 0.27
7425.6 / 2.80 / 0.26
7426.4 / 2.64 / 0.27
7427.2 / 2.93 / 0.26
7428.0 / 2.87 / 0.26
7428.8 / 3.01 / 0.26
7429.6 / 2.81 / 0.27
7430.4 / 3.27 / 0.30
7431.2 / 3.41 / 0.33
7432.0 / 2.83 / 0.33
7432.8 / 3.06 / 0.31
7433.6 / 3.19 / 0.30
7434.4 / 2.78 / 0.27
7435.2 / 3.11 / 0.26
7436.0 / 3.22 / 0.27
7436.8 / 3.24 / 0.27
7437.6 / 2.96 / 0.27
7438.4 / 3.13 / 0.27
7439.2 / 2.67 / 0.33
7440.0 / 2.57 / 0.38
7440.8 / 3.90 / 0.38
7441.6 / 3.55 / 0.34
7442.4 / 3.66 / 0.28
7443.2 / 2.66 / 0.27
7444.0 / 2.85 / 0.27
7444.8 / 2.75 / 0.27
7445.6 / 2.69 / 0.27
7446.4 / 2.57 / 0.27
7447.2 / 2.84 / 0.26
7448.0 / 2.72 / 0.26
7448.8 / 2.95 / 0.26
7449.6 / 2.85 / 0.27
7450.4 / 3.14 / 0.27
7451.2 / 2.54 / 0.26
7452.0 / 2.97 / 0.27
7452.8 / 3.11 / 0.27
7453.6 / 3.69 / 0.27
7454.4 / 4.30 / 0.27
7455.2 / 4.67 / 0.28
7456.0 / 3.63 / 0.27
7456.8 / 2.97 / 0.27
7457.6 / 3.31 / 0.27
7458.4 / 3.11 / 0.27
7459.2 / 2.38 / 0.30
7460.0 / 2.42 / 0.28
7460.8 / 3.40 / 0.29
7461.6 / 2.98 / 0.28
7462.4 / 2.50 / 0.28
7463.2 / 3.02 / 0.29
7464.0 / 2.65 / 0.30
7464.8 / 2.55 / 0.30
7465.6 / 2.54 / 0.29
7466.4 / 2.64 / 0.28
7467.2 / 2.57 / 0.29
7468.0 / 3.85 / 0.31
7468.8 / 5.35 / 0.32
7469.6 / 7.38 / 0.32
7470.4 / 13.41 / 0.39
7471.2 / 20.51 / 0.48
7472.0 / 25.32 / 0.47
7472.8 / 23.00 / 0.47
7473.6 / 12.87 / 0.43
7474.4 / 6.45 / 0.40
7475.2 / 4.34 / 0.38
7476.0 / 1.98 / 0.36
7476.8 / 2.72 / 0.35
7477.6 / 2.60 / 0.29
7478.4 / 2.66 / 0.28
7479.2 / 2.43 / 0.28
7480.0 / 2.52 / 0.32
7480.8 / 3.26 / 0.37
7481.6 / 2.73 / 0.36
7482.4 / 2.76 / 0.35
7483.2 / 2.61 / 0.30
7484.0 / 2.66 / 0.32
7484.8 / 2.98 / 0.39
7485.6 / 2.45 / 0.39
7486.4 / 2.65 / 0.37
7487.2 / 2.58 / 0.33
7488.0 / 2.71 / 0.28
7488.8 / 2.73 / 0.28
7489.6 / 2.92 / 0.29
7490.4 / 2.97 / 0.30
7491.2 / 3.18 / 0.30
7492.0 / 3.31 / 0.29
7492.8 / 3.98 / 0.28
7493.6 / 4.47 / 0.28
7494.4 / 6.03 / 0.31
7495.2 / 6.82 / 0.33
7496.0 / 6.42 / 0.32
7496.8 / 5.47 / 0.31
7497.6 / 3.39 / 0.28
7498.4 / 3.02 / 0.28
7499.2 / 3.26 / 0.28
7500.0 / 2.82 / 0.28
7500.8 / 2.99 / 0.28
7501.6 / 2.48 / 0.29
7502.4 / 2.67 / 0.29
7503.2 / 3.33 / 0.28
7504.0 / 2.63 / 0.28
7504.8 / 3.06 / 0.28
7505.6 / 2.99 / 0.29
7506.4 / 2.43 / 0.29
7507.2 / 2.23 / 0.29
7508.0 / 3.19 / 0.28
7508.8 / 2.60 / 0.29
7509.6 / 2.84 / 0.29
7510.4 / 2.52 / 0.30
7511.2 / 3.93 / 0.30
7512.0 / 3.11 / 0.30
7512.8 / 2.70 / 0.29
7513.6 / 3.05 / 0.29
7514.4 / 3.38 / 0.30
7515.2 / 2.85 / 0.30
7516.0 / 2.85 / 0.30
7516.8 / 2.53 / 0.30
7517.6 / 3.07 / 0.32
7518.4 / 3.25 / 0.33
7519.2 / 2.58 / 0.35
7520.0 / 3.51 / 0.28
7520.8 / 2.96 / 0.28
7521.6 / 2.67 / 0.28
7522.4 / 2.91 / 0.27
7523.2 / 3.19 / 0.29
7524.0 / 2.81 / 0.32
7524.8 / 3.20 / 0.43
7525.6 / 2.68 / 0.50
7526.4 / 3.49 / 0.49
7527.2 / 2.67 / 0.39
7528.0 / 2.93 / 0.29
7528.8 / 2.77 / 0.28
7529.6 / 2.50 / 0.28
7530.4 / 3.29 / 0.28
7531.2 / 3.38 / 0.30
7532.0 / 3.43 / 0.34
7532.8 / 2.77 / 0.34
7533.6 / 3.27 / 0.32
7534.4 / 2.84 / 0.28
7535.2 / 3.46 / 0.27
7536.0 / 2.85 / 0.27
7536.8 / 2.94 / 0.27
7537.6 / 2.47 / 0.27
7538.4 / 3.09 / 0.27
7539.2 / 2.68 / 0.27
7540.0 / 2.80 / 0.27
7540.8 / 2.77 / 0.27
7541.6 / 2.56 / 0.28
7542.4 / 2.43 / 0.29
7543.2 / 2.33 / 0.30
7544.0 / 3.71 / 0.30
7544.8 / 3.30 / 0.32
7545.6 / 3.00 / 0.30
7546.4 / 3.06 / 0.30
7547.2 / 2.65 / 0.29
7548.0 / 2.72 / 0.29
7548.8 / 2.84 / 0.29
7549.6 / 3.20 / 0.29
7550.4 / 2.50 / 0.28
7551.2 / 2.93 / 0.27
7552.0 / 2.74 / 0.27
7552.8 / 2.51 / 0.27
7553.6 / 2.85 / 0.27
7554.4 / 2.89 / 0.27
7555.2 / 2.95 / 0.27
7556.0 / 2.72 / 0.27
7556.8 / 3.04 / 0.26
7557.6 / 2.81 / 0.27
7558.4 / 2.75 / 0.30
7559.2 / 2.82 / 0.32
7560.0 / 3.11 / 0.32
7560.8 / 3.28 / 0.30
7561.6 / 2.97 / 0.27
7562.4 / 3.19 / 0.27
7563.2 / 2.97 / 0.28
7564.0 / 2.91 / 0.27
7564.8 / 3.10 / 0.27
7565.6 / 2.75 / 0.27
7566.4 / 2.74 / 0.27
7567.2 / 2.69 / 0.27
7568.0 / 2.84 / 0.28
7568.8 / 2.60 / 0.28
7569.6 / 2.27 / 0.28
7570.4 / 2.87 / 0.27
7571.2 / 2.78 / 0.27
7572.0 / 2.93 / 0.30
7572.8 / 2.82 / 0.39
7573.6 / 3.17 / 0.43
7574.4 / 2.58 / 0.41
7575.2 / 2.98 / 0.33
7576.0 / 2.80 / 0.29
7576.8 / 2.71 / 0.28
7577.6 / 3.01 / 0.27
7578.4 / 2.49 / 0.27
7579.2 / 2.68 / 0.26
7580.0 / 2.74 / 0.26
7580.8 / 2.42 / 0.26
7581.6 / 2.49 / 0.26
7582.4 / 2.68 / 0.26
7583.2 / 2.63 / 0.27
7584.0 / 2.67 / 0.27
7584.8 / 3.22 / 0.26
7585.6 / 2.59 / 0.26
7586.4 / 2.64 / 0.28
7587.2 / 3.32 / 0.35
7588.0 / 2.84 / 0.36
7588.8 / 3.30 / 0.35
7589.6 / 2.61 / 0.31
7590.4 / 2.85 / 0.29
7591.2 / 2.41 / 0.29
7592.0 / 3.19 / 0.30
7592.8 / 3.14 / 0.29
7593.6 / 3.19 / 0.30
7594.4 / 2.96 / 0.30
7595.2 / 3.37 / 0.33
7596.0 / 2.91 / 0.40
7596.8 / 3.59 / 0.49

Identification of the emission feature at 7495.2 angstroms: [N II]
